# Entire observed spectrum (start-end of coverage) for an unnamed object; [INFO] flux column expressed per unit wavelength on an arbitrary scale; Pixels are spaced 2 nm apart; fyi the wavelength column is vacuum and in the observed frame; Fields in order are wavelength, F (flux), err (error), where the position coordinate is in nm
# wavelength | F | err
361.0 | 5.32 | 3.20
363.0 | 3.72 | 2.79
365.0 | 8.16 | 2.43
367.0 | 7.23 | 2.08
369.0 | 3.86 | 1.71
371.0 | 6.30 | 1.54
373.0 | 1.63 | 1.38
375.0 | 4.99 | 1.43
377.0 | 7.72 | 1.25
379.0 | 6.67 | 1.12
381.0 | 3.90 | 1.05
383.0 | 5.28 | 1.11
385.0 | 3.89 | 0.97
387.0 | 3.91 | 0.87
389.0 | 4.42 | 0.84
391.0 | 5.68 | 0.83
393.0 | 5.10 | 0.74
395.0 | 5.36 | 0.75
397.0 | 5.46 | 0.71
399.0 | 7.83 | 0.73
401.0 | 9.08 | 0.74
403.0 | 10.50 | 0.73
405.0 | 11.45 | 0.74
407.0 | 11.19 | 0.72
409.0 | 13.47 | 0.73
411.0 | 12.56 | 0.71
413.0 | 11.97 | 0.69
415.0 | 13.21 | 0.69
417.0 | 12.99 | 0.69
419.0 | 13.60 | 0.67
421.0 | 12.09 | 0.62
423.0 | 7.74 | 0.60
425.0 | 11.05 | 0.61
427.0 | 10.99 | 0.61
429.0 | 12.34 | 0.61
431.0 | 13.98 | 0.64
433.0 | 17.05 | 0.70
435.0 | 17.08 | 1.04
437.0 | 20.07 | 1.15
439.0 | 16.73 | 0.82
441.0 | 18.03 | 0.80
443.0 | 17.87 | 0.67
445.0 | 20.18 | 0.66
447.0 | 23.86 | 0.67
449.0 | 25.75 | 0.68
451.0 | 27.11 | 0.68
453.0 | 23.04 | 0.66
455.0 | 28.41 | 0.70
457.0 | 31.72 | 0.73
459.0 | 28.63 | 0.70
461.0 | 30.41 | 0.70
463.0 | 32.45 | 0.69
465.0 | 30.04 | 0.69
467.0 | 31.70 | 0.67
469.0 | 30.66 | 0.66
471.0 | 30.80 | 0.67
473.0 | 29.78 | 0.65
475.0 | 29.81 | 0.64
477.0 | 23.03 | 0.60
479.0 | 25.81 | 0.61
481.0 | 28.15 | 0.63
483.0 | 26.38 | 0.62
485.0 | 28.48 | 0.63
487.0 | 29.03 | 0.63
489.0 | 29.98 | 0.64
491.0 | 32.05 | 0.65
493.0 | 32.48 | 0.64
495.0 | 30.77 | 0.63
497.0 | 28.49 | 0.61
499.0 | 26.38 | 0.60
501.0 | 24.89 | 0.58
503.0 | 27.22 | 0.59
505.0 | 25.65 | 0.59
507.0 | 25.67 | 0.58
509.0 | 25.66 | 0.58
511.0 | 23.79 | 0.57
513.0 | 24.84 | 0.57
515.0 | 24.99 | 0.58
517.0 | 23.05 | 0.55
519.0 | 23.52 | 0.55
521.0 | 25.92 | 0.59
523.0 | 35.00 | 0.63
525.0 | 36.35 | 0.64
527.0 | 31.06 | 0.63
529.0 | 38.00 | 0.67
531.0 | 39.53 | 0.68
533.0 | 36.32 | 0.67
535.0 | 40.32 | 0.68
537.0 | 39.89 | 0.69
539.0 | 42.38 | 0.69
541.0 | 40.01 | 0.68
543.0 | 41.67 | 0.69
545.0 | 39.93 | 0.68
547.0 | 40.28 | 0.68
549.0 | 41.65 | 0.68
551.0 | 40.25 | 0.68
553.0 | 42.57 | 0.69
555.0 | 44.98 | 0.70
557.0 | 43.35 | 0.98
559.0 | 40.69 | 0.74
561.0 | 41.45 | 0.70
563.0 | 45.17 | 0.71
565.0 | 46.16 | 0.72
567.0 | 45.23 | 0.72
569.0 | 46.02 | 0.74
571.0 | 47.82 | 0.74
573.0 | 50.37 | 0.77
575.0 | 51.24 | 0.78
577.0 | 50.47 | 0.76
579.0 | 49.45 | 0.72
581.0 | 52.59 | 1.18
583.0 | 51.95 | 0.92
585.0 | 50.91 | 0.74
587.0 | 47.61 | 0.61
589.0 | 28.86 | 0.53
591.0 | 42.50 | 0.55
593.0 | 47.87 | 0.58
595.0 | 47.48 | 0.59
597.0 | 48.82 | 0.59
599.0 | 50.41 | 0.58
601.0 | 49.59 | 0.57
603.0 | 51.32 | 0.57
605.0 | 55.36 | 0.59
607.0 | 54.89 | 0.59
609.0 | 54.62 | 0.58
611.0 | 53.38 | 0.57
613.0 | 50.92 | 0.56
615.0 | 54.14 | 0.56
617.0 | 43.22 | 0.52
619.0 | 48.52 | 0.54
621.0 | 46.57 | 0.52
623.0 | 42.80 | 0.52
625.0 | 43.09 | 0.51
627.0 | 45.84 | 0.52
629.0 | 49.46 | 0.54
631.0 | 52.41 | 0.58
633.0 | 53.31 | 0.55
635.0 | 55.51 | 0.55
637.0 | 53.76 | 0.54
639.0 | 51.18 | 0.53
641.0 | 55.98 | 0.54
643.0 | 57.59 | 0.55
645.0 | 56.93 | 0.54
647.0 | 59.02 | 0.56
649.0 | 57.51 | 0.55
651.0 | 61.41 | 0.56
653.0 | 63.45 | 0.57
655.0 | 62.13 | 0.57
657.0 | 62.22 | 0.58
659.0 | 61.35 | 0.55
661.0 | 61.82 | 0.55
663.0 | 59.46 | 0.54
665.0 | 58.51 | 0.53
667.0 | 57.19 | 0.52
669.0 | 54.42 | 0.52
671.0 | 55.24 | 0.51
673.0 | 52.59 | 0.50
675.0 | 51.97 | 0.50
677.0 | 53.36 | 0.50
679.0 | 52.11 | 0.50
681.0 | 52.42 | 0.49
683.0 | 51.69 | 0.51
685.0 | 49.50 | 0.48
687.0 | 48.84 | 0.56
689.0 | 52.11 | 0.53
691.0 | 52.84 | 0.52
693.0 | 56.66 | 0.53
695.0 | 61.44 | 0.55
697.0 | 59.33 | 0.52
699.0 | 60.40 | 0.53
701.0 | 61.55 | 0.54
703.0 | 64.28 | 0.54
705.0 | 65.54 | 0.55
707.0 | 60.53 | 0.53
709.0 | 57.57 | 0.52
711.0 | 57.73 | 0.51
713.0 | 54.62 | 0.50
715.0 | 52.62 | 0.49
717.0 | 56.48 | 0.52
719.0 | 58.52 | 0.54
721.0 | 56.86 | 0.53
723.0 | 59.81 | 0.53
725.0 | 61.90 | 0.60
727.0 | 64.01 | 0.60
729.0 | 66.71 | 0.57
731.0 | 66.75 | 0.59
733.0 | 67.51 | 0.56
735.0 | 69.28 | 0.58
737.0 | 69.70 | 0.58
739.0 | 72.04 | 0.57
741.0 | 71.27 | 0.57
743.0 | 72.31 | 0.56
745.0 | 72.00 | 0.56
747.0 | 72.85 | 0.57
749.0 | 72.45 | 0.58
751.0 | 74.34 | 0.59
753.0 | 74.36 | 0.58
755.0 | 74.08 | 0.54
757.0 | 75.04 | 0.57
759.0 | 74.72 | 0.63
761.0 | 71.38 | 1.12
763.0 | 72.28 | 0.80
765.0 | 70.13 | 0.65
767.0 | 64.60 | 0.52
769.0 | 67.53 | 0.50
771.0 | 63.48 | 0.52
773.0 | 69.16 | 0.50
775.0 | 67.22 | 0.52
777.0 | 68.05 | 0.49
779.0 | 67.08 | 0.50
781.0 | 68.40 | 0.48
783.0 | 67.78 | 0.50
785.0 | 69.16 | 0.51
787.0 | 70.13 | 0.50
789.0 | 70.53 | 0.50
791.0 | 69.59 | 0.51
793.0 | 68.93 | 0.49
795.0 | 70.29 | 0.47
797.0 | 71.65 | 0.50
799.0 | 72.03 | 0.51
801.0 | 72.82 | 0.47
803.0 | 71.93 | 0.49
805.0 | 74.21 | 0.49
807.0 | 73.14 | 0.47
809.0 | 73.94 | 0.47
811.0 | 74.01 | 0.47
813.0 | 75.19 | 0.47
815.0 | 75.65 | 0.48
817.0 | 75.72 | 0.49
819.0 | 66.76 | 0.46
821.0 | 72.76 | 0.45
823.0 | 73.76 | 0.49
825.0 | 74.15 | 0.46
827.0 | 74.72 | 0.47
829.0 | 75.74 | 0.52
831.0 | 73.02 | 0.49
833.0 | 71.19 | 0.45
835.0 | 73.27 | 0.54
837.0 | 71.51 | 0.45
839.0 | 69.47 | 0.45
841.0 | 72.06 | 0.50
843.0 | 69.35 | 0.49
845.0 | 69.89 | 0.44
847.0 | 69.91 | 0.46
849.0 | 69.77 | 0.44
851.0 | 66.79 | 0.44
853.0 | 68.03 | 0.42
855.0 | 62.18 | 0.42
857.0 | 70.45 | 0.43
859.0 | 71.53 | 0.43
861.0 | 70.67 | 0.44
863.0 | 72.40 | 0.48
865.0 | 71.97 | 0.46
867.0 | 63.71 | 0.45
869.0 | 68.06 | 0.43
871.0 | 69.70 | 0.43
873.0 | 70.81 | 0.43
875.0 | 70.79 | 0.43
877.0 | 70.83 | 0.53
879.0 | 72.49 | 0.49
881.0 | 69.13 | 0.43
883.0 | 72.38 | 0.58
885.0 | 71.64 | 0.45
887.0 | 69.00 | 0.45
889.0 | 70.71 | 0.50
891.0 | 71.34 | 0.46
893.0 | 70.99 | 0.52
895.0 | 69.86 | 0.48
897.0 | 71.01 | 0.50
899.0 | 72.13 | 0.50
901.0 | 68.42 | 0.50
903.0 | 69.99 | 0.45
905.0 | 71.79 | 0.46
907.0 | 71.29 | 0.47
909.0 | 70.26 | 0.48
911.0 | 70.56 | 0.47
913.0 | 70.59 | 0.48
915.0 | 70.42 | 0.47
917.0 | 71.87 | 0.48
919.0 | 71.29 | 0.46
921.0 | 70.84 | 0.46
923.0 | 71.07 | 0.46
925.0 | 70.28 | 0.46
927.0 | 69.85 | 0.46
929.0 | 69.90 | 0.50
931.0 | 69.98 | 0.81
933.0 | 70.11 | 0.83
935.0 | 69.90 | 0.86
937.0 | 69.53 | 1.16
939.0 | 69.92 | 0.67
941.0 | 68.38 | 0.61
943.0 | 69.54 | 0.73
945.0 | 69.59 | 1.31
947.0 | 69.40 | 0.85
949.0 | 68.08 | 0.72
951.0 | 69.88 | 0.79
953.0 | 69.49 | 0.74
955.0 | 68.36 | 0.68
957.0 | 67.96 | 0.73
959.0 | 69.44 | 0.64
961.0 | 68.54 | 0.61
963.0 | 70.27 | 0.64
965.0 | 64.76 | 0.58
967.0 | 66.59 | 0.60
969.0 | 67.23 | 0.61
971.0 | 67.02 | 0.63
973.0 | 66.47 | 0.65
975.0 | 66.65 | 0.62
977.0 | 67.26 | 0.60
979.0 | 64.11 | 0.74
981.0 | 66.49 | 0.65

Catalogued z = 0.00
